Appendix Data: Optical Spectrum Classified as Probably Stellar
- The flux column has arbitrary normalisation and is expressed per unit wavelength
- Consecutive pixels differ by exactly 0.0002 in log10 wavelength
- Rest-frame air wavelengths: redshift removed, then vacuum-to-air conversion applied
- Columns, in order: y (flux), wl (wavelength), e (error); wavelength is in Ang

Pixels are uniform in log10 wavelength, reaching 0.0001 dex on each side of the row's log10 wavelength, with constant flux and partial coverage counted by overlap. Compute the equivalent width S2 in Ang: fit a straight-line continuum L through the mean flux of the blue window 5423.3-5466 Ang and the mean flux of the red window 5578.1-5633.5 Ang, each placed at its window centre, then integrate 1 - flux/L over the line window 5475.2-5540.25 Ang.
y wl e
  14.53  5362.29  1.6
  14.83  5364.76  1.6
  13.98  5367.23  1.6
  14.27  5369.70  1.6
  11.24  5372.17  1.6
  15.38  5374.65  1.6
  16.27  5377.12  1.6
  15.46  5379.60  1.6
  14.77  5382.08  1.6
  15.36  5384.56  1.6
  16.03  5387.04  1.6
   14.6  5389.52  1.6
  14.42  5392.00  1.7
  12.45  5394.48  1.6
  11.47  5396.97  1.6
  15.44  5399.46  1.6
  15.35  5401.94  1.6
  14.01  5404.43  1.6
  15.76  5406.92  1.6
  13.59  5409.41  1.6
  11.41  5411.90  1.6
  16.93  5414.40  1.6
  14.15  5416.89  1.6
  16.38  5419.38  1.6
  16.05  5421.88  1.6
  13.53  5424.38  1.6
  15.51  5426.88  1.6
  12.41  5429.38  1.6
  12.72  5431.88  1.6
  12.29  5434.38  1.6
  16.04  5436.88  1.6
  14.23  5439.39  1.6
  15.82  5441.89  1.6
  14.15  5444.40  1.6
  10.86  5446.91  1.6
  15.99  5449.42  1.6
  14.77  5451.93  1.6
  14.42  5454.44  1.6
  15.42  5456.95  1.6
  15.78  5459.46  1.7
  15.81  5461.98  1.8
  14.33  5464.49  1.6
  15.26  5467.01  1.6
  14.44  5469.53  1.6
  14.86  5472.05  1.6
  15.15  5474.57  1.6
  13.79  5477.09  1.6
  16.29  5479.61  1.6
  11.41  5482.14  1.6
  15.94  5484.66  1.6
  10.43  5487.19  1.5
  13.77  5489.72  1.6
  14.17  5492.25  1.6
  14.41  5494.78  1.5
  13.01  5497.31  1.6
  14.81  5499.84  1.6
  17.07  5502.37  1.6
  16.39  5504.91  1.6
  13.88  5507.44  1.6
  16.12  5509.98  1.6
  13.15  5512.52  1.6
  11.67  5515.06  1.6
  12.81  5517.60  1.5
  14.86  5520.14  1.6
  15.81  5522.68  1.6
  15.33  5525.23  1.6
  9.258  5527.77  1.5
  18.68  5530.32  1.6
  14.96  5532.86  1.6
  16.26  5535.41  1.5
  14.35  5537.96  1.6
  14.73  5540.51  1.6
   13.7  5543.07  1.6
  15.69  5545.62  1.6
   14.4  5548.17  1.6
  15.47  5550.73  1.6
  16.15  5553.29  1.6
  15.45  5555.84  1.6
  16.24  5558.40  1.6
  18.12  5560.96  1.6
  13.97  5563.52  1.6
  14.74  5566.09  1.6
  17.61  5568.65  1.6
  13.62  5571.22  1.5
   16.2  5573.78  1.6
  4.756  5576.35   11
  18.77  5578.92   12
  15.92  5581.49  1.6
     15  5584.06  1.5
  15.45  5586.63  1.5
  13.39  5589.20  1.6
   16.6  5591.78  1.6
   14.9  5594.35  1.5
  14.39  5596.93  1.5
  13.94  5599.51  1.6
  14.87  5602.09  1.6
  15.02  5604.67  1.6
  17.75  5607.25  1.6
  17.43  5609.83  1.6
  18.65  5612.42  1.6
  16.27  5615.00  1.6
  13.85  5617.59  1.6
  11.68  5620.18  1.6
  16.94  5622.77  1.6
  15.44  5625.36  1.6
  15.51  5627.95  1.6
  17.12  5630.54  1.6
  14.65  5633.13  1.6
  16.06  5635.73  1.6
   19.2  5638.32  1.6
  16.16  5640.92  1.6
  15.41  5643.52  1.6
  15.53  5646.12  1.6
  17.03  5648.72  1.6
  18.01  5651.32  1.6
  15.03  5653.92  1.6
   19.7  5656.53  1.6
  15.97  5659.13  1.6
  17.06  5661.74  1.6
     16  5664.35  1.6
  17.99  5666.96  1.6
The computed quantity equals 2.2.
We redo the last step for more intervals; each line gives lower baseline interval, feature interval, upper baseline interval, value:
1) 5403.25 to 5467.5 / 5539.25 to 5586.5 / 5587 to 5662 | 1.38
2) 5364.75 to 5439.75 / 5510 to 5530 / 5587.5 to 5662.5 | 2.00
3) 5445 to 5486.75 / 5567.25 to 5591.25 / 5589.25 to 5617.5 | 1.50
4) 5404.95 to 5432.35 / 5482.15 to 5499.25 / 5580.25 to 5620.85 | 1.50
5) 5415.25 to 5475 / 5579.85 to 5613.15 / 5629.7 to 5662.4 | 1.12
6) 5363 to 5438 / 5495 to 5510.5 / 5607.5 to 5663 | 0.14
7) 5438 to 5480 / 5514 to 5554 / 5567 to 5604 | 0.23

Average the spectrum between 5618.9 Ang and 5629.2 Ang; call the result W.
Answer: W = 14.9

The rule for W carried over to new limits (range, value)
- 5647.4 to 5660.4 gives 17.2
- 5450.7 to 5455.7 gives 14.6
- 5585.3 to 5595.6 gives 15.1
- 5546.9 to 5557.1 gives 15.4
